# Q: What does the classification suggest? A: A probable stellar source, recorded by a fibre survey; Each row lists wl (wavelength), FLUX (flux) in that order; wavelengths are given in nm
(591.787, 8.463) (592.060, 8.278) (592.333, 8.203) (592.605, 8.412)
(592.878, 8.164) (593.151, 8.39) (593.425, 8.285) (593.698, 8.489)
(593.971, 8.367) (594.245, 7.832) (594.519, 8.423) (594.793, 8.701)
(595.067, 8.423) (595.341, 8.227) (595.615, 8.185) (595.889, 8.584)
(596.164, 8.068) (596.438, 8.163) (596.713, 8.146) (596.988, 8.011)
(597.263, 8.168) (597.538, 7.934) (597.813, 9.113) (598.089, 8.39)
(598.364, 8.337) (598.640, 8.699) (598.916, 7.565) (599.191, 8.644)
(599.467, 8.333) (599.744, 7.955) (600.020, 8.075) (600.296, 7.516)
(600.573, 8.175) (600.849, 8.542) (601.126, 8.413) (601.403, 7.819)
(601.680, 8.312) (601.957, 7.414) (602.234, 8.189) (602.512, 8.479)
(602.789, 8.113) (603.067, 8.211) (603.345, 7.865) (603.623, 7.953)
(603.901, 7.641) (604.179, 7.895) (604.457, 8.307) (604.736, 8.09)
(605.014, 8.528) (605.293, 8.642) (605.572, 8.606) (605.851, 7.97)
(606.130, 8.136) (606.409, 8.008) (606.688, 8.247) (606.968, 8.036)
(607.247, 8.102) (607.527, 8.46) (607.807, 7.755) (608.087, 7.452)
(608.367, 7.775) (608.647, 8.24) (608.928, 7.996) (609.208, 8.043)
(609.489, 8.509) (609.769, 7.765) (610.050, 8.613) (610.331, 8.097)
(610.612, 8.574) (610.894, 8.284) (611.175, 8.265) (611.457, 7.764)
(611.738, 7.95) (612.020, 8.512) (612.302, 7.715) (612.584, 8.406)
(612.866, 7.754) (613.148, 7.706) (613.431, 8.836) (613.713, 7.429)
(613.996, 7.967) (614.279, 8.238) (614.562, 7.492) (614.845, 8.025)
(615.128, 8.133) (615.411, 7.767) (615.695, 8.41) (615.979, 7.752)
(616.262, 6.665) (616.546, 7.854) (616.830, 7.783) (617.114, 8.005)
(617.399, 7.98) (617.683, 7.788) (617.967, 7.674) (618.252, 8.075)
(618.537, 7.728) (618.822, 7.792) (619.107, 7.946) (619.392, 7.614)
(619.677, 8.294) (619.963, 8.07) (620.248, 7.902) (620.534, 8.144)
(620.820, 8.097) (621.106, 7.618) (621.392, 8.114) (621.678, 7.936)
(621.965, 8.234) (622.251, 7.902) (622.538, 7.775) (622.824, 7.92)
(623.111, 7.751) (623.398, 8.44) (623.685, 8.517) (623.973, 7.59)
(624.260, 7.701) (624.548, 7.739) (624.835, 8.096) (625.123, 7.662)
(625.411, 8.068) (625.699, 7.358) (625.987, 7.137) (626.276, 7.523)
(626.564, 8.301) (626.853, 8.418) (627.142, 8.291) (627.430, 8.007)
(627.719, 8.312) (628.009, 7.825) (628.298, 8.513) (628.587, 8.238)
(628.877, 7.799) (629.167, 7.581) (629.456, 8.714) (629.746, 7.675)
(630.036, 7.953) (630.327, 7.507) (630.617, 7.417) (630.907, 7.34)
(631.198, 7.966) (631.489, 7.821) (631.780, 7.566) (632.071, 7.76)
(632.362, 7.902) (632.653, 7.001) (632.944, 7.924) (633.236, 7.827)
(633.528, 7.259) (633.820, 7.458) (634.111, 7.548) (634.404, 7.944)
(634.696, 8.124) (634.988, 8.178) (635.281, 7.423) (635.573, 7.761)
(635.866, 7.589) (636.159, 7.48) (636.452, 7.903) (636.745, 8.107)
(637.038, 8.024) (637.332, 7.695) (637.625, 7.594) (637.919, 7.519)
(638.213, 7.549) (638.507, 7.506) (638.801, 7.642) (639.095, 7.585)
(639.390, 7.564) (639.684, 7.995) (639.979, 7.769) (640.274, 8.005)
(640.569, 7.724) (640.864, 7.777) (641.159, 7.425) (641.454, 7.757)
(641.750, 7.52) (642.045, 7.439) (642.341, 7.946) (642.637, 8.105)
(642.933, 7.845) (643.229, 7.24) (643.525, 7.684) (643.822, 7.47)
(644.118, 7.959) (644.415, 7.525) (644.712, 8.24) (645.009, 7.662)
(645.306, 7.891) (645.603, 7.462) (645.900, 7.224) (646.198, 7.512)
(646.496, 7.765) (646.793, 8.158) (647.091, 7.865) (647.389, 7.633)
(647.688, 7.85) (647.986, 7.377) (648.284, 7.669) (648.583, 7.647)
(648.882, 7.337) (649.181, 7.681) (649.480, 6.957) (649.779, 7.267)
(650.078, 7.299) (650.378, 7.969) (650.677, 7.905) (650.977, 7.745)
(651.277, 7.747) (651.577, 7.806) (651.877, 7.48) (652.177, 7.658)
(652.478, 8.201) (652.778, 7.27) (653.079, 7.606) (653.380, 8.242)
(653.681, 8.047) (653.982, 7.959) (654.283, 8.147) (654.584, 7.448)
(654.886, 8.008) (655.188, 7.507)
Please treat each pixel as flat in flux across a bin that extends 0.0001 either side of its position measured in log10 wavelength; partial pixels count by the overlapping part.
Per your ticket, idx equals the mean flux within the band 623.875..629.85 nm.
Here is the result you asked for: 7.94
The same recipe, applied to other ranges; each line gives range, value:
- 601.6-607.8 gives 8.14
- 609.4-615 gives 8.09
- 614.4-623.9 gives 7.91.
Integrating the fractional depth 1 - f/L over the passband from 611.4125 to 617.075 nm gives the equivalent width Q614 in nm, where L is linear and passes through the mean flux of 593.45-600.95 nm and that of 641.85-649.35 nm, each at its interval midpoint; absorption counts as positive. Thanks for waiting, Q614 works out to 0.10 nm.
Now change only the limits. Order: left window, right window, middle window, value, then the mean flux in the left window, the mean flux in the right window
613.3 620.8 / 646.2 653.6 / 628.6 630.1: -0.03 nm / 7.9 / 7.67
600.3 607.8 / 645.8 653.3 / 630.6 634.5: 0.10 nm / 8.14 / 7.63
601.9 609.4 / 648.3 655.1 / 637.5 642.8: 0.07 nm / 8.09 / 7.7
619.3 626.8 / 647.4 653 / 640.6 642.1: 0.02 nm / 7.91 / 7.6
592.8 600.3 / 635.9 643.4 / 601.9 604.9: 0.05 nm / 8.27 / 7.71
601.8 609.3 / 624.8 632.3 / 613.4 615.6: 0.01 nm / 8.08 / 7.88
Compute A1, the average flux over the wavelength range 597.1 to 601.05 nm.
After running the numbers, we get 8.25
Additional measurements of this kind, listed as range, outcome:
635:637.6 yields 7.76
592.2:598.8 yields 8.32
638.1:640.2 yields 7.67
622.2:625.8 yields 7.89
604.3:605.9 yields 8.37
